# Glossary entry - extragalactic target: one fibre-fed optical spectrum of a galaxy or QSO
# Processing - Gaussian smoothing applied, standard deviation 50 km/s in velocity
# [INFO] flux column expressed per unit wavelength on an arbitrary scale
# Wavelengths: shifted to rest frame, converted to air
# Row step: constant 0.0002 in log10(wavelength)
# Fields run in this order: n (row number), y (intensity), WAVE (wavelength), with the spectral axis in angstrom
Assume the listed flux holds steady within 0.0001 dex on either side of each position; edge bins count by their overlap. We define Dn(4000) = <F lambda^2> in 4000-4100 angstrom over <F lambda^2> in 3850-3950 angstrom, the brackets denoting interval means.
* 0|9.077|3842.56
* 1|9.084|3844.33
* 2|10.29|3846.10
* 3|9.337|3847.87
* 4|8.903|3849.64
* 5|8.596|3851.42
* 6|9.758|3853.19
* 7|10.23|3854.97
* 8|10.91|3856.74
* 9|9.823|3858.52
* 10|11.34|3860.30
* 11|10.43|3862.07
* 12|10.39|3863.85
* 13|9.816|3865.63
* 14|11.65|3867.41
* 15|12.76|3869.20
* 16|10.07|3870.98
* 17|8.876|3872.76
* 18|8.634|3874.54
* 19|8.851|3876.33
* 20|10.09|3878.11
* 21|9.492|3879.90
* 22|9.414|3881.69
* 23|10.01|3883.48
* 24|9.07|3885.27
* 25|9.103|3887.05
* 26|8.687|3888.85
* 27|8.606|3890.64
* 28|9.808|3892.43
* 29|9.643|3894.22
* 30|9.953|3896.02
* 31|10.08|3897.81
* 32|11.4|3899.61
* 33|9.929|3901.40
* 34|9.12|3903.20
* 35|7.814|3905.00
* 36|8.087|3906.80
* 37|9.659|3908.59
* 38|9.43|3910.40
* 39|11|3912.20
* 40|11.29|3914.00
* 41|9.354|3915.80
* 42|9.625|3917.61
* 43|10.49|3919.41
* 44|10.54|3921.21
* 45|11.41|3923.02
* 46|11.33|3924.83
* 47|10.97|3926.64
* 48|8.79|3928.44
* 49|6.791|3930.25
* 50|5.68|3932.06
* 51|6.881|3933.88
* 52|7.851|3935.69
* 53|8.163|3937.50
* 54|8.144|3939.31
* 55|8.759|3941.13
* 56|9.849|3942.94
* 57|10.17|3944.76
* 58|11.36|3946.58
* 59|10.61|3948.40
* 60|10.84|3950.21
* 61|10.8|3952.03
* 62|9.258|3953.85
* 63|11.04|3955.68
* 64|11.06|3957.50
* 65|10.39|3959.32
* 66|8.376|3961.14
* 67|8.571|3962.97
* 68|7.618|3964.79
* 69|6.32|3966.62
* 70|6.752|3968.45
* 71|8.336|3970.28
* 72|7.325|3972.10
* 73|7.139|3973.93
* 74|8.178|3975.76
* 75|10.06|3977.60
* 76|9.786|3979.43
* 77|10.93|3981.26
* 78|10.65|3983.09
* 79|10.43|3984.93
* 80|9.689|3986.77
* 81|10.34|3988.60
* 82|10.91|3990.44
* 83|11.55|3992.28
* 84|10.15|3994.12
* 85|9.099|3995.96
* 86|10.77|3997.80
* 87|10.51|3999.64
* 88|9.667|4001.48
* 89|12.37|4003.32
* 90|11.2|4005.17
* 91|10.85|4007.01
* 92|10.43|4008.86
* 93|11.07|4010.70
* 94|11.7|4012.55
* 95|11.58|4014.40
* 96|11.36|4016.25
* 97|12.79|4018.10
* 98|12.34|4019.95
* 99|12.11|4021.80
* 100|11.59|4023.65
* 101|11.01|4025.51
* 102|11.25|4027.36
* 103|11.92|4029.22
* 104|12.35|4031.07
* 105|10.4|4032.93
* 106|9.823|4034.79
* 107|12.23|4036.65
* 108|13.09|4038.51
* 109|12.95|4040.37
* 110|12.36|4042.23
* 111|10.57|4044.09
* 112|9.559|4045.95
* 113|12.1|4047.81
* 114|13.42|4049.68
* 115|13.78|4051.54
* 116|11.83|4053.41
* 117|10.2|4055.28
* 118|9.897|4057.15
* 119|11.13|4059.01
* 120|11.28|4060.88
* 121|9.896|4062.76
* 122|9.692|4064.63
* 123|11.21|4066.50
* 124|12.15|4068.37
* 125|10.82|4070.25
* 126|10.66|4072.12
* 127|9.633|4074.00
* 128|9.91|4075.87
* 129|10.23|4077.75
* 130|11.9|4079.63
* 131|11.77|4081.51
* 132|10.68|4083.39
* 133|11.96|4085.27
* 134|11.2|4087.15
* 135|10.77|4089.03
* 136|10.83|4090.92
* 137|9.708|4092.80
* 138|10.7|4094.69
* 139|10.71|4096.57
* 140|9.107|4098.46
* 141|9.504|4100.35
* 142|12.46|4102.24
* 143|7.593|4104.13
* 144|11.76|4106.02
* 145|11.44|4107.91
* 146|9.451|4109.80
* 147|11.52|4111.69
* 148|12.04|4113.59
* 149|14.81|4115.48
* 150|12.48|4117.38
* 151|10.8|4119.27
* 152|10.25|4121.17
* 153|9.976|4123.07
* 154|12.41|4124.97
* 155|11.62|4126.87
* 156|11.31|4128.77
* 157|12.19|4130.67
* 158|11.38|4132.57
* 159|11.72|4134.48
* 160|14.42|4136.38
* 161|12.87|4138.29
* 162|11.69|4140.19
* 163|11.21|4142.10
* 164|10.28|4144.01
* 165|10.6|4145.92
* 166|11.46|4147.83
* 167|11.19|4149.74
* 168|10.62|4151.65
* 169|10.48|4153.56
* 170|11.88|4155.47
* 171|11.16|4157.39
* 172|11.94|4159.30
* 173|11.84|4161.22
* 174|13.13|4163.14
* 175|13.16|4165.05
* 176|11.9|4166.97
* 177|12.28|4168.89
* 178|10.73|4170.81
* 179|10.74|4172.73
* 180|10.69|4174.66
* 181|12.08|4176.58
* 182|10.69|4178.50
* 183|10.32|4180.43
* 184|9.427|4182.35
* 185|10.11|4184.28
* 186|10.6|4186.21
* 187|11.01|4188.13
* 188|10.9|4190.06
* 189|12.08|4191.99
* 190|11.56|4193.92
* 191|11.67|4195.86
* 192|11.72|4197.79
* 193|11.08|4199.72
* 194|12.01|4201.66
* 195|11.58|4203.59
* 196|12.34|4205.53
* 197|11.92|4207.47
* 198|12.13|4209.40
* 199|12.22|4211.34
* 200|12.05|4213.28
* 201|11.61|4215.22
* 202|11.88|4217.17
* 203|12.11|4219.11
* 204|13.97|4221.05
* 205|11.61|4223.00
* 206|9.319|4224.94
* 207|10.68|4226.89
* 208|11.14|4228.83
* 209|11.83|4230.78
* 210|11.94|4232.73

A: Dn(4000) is 1.3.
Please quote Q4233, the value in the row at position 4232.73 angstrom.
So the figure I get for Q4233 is 11.94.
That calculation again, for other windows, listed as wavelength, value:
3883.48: 10.01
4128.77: 11.31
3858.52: 9.823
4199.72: 11.08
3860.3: 11.34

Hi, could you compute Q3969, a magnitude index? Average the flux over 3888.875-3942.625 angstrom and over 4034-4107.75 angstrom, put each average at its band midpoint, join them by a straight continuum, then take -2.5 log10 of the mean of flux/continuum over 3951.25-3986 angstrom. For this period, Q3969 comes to 0.09 mag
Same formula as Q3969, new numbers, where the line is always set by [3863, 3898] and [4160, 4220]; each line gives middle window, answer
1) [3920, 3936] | 0.12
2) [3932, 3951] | 0.12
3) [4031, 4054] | -0.11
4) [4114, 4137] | -0.07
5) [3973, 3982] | 0.13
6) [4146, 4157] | 0.02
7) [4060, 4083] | 0.01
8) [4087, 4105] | 0.08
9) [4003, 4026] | -0.10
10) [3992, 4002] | 0.02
